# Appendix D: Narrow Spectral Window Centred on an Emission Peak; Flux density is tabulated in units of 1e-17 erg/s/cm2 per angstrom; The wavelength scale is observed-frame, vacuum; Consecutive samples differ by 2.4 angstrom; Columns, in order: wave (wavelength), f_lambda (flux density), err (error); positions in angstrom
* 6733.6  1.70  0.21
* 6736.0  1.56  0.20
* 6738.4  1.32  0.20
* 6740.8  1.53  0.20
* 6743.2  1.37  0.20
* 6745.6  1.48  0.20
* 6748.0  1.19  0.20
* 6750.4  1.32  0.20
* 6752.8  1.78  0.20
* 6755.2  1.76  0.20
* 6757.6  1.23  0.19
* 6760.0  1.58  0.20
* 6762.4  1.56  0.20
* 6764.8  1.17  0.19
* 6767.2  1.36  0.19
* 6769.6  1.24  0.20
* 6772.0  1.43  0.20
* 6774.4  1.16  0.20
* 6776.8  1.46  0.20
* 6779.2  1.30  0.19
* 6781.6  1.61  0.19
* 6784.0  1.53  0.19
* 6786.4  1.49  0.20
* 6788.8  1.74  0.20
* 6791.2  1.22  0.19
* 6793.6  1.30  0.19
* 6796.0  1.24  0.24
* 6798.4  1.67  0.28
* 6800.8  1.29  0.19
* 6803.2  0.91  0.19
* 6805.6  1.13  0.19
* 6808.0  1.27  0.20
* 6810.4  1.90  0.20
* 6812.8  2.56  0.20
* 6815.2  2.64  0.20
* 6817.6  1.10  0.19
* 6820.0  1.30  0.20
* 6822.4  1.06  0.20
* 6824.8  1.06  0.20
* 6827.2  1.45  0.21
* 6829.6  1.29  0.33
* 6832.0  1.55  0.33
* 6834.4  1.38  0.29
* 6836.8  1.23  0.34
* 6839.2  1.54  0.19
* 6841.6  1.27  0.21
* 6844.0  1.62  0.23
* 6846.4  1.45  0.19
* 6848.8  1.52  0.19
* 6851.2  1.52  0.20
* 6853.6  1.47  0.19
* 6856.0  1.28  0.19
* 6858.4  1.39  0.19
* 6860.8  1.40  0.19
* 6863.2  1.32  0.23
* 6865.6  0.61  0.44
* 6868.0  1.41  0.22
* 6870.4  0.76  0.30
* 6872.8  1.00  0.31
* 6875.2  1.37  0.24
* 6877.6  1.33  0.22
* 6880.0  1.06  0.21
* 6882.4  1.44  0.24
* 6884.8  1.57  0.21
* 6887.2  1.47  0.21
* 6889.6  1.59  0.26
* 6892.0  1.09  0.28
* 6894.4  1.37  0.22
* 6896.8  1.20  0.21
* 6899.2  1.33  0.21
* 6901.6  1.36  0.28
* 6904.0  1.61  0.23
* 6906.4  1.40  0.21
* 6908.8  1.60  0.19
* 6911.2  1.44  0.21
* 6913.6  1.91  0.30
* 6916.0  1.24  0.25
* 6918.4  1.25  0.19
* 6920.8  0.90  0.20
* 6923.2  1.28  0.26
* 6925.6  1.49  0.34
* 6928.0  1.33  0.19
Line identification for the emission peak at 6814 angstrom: H-beta 4861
